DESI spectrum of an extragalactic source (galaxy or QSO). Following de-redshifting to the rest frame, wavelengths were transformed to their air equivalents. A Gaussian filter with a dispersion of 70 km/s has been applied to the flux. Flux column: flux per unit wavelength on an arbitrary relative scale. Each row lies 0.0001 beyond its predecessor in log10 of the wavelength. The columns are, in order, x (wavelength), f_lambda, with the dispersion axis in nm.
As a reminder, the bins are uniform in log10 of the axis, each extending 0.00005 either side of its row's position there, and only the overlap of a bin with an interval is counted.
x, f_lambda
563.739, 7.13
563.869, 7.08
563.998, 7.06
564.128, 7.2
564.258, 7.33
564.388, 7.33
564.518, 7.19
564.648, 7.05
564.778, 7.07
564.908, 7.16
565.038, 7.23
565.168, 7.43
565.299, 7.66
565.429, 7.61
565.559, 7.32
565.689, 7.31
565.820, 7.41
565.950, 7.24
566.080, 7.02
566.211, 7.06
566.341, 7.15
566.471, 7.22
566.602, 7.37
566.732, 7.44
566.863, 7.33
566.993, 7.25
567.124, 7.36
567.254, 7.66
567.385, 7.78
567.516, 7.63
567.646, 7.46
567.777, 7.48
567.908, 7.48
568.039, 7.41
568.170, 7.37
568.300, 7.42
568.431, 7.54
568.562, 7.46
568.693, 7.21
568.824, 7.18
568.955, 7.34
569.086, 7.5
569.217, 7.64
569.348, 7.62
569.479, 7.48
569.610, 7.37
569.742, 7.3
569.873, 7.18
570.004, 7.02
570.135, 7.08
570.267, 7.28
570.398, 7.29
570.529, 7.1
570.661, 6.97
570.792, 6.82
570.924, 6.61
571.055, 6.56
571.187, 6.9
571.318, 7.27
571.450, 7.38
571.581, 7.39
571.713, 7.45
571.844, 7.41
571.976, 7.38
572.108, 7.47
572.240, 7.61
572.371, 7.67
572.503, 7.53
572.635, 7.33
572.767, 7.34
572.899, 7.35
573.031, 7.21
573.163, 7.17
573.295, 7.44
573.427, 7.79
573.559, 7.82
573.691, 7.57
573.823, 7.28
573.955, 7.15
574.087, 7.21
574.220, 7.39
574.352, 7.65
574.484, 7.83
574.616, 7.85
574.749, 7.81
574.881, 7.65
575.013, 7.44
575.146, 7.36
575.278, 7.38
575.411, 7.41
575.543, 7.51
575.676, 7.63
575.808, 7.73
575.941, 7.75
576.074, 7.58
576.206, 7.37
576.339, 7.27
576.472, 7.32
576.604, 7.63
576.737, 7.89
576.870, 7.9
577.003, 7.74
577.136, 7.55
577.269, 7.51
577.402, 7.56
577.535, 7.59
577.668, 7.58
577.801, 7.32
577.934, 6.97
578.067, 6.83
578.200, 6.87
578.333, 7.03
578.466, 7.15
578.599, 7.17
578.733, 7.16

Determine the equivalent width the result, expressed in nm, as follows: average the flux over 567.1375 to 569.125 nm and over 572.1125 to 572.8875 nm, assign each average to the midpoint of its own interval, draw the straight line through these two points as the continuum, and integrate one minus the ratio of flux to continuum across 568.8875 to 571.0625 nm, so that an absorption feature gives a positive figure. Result 0.08 nm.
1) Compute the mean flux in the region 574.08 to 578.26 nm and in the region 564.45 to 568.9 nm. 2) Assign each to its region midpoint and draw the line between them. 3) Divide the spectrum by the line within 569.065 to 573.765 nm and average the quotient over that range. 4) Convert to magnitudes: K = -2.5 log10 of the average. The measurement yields 0.02 mag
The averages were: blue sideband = 7.35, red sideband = 7.51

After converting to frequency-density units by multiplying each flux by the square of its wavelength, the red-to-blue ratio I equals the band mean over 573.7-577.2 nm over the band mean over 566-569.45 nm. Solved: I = 1.05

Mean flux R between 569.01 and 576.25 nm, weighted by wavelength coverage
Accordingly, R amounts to 7.39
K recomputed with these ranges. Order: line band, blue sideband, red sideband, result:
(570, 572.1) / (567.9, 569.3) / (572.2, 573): 0.05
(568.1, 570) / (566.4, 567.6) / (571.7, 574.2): 0.01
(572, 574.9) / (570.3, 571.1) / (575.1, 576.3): -0.04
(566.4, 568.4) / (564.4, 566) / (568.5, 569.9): -0.01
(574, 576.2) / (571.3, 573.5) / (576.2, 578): -0.01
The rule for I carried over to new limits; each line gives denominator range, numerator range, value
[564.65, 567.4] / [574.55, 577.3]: 1.07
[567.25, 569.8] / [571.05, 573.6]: 1.00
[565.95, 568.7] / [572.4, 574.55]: 1.03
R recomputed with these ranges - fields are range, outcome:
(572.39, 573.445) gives 7.38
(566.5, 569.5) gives 7.45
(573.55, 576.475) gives 7.52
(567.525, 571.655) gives 7.27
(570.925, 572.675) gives 7.31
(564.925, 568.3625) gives 7.39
